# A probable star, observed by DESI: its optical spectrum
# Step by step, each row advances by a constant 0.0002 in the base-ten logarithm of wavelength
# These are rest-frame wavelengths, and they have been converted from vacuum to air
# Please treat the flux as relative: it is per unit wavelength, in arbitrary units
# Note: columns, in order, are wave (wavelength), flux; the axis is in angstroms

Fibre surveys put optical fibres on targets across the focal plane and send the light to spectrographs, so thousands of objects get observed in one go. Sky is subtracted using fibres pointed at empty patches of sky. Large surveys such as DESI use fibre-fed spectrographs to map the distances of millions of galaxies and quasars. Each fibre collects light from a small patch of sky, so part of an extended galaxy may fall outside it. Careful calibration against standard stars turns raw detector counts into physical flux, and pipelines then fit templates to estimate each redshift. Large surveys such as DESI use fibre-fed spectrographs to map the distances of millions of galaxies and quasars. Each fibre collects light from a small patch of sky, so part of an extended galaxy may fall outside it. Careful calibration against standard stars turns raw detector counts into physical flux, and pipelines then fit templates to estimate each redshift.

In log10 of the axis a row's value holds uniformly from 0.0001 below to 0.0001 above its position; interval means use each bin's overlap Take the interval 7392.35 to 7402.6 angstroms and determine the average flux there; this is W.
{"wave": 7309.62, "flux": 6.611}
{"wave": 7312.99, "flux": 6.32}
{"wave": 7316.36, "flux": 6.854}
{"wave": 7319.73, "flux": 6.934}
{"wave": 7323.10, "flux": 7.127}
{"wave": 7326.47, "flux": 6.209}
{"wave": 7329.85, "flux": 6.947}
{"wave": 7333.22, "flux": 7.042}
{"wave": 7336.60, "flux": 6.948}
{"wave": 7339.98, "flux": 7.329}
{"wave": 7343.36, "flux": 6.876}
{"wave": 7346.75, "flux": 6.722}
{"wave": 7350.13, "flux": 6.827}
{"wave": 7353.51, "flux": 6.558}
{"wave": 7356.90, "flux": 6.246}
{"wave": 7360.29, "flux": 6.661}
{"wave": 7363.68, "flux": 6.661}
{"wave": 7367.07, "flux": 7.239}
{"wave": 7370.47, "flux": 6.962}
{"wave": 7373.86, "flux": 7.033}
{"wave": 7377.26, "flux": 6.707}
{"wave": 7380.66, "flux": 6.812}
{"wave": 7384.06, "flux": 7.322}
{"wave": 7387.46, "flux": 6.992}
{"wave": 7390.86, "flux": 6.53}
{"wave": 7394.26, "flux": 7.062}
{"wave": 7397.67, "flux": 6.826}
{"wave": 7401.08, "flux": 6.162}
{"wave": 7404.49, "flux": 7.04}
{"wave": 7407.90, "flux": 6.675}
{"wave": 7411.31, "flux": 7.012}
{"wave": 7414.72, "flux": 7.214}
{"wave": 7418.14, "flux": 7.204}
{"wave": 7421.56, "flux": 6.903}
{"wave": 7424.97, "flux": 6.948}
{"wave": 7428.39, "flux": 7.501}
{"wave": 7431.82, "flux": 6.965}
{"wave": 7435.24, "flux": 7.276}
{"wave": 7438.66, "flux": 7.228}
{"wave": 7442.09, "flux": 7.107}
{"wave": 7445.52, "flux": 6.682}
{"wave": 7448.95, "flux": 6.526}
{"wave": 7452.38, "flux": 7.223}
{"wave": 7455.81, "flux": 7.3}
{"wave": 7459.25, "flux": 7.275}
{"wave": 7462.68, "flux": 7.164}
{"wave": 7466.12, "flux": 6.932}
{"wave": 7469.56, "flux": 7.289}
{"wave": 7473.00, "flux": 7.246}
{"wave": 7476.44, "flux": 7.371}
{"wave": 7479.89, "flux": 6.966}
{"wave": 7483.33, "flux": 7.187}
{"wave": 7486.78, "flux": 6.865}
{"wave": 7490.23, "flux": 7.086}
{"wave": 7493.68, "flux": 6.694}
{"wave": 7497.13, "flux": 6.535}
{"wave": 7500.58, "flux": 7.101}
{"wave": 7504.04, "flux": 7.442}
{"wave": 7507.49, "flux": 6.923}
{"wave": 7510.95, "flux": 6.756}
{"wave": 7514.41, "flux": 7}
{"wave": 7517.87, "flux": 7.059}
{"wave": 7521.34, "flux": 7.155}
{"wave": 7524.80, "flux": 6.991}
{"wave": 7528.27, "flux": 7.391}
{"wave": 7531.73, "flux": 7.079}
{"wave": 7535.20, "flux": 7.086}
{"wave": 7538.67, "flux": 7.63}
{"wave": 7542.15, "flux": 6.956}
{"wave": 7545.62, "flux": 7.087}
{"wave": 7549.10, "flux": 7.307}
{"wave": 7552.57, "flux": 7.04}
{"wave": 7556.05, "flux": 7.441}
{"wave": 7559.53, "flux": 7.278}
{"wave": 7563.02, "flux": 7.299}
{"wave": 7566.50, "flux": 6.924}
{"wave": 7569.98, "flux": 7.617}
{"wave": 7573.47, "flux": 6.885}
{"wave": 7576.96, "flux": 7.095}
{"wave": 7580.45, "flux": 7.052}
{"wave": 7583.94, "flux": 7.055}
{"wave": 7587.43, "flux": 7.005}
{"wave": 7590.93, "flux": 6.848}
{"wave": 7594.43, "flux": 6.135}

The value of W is 6.69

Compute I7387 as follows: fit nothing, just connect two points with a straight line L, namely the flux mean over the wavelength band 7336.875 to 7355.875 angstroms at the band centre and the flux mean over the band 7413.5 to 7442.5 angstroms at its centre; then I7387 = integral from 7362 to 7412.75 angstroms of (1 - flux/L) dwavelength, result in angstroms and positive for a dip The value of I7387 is 0.9 angstroms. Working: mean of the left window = 6.85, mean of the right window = 7.15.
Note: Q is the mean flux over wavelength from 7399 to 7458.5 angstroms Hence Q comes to 7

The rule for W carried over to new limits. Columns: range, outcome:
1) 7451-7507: 7.1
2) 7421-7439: 7.15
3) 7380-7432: 6.95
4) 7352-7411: 6.8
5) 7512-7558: 7.17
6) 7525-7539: 7.23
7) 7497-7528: 7.04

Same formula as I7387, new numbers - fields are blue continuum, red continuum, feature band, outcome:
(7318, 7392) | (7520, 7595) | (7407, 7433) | -0.48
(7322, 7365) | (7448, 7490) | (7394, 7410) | 0.48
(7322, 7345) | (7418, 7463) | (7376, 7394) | 0.28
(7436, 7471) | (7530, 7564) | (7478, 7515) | 0.94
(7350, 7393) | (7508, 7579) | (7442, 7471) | -0.29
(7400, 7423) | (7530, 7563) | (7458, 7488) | -0.42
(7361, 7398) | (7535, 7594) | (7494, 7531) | 0.25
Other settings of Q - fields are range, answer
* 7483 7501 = 6.88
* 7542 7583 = 7.17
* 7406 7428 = 7.03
